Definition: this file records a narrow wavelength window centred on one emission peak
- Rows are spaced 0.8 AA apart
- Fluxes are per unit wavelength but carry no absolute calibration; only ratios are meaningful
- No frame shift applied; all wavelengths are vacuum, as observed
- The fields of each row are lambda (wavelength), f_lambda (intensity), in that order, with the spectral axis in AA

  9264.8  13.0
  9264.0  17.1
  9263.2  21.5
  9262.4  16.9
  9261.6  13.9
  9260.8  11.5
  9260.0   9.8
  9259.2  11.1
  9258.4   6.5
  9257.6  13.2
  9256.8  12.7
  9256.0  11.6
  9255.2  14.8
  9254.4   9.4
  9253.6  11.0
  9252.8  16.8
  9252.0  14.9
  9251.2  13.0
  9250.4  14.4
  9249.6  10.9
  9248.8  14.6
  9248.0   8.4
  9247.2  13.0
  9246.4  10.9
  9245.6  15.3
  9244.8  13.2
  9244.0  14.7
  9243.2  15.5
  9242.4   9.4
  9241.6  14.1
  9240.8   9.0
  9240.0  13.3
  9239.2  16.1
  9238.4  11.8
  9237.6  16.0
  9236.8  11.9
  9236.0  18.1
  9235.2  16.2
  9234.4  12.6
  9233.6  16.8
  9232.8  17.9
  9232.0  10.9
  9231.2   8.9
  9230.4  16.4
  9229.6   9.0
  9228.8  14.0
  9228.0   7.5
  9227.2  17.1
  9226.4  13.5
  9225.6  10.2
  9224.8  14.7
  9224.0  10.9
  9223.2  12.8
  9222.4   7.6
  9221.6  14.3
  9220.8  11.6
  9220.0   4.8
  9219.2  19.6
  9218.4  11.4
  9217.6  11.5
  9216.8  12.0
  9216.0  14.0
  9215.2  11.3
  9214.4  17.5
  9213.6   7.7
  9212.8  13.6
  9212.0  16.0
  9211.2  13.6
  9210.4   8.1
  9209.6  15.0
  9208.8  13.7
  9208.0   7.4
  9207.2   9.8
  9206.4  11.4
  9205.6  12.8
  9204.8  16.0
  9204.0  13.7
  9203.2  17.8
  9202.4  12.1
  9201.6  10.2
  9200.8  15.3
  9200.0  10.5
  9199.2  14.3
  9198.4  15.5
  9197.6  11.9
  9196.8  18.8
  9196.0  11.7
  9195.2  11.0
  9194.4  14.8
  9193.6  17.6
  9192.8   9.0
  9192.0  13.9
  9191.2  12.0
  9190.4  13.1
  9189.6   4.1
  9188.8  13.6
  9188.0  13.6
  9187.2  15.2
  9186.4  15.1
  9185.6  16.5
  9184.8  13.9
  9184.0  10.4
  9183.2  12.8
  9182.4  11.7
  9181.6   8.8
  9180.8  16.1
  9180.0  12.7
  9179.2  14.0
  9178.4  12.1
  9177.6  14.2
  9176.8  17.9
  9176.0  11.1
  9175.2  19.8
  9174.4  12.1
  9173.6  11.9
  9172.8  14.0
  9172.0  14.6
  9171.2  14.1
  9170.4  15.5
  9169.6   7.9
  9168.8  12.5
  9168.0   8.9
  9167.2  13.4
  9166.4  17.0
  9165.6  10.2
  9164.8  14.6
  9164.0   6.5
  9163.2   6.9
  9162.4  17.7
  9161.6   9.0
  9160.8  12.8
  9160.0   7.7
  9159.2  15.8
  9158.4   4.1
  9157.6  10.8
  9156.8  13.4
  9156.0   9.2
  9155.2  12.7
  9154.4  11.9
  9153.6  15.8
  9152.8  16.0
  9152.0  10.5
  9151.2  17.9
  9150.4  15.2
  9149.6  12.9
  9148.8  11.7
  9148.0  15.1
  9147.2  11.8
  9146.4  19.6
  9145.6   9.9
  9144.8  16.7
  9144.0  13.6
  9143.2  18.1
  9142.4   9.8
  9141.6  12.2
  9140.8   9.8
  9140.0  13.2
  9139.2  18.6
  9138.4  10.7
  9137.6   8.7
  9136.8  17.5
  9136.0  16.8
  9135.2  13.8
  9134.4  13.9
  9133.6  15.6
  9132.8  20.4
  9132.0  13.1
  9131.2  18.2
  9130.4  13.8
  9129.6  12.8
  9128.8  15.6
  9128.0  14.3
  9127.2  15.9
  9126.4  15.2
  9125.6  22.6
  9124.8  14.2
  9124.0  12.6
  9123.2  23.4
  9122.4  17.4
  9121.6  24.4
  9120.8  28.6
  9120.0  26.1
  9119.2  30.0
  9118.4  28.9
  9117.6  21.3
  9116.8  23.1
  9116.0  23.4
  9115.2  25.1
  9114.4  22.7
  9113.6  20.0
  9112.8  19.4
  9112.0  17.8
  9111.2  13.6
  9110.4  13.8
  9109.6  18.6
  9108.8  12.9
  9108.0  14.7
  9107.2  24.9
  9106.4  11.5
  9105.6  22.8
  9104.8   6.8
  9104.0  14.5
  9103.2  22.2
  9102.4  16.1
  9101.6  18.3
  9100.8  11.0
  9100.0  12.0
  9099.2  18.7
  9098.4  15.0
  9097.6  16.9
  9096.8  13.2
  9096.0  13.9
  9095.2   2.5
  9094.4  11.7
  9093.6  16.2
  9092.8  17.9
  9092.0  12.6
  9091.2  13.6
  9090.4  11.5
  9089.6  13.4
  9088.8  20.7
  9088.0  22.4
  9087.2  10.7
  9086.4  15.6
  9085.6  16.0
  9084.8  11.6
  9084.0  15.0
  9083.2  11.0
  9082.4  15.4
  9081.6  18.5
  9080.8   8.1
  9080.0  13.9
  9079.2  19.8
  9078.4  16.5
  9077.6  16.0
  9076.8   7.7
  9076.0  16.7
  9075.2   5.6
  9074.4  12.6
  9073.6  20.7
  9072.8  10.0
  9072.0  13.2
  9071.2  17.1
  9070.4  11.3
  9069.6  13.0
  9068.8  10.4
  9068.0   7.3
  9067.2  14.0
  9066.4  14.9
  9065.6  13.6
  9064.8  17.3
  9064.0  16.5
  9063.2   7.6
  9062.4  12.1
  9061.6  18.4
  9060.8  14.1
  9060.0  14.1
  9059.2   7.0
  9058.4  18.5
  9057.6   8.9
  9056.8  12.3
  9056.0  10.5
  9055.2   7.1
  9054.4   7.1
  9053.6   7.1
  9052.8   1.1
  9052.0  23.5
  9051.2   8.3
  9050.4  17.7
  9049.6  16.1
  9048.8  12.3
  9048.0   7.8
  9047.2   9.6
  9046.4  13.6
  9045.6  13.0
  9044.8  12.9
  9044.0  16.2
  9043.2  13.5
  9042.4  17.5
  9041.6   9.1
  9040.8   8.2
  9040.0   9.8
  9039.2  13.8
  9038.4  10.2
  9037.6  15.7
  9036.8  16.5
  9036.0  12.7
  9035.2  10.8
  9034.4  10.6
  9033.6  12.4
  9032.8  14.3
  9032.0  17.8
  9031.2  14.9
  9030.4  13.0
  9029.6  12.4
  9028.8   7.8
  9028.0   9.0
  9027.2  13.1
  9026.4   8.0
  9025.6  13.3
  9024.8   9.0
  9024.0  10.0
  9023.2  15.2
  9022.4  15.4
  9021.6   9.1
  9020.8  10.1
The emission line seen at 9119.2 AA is H-alpha 6563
